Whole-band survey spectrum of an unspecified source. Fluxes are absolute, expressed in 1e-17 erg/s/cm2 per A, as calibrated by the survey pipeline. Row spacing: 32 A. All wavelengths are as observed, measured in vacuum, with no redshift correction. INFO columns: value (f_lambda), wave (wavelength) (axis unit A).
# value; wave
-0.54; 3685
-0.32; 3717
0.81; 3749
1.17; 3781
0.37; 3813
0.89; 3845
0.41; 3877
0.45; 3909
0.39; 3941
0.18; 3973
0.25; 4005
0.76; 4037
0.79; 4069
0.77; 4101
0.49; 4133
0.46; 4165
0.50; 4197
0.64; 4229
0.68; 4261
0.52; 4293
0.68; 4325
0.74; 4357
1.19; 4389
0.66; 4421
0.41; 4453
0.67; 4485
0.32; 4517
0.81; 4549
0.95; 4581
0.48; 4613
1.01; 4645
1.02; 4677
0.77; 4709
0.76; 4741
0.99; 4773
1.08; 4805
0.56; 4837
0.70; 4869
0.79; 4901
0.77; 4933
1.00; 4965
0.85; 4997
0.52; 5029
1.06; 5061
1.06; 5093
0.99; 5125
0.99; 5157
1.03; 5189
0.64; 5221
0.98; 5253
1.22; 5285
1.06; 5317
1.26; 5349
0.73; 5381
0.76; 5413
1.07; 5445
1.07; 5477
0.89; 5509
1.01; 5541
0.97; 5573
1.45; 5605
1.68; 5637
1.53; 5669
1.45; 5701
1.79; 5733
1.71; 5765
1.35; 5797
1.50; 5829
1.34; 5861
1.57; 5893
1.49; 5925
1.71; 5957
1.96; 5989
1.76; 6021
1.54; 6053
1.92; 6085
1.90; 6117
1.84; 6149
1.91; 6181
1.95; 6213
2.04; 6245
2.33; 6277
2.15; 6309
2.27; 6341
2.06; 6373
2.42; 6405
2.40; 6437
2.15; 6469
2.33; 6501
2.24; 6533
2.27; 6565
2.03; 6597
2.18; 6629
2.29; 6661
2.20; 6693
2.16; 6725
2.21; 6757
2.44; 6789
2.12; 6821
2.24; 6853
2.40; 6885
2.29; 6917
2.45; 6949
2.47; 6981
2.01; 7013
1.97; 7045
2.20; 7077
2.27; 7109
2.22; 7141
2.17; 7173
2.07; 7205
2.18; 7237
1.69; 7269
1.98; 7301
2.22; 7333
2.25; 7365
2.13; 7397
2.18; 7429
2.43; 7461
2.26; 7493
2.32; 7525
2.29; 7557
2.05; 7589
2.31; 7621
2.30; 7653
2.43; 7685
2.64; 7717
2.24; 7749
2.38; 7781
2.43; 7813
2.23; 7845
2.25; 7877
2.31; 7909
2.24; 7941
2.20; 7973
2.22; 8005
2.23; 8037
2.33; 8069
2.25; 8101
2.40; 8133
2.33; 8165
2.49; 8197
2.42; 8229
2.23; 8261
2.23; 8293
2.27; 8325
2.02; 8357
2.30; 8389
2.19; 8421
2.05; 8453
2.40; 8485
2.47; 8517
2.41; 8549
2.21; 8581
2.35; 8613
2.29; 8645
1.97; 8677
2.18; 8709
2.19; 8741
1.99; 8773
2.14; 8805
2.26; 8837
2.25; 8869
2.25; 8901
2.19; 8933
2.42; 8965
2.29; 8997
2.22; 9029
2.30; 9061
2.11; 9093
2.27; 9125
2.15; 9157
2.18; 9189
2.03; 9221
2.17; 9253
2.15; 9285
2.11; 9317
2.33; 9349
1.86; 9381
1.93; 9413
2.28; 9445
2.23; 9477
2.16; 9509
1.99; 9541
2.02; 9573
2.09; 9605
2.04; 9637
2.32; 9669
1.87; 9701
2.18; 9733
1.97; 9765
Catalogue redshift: 0.404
